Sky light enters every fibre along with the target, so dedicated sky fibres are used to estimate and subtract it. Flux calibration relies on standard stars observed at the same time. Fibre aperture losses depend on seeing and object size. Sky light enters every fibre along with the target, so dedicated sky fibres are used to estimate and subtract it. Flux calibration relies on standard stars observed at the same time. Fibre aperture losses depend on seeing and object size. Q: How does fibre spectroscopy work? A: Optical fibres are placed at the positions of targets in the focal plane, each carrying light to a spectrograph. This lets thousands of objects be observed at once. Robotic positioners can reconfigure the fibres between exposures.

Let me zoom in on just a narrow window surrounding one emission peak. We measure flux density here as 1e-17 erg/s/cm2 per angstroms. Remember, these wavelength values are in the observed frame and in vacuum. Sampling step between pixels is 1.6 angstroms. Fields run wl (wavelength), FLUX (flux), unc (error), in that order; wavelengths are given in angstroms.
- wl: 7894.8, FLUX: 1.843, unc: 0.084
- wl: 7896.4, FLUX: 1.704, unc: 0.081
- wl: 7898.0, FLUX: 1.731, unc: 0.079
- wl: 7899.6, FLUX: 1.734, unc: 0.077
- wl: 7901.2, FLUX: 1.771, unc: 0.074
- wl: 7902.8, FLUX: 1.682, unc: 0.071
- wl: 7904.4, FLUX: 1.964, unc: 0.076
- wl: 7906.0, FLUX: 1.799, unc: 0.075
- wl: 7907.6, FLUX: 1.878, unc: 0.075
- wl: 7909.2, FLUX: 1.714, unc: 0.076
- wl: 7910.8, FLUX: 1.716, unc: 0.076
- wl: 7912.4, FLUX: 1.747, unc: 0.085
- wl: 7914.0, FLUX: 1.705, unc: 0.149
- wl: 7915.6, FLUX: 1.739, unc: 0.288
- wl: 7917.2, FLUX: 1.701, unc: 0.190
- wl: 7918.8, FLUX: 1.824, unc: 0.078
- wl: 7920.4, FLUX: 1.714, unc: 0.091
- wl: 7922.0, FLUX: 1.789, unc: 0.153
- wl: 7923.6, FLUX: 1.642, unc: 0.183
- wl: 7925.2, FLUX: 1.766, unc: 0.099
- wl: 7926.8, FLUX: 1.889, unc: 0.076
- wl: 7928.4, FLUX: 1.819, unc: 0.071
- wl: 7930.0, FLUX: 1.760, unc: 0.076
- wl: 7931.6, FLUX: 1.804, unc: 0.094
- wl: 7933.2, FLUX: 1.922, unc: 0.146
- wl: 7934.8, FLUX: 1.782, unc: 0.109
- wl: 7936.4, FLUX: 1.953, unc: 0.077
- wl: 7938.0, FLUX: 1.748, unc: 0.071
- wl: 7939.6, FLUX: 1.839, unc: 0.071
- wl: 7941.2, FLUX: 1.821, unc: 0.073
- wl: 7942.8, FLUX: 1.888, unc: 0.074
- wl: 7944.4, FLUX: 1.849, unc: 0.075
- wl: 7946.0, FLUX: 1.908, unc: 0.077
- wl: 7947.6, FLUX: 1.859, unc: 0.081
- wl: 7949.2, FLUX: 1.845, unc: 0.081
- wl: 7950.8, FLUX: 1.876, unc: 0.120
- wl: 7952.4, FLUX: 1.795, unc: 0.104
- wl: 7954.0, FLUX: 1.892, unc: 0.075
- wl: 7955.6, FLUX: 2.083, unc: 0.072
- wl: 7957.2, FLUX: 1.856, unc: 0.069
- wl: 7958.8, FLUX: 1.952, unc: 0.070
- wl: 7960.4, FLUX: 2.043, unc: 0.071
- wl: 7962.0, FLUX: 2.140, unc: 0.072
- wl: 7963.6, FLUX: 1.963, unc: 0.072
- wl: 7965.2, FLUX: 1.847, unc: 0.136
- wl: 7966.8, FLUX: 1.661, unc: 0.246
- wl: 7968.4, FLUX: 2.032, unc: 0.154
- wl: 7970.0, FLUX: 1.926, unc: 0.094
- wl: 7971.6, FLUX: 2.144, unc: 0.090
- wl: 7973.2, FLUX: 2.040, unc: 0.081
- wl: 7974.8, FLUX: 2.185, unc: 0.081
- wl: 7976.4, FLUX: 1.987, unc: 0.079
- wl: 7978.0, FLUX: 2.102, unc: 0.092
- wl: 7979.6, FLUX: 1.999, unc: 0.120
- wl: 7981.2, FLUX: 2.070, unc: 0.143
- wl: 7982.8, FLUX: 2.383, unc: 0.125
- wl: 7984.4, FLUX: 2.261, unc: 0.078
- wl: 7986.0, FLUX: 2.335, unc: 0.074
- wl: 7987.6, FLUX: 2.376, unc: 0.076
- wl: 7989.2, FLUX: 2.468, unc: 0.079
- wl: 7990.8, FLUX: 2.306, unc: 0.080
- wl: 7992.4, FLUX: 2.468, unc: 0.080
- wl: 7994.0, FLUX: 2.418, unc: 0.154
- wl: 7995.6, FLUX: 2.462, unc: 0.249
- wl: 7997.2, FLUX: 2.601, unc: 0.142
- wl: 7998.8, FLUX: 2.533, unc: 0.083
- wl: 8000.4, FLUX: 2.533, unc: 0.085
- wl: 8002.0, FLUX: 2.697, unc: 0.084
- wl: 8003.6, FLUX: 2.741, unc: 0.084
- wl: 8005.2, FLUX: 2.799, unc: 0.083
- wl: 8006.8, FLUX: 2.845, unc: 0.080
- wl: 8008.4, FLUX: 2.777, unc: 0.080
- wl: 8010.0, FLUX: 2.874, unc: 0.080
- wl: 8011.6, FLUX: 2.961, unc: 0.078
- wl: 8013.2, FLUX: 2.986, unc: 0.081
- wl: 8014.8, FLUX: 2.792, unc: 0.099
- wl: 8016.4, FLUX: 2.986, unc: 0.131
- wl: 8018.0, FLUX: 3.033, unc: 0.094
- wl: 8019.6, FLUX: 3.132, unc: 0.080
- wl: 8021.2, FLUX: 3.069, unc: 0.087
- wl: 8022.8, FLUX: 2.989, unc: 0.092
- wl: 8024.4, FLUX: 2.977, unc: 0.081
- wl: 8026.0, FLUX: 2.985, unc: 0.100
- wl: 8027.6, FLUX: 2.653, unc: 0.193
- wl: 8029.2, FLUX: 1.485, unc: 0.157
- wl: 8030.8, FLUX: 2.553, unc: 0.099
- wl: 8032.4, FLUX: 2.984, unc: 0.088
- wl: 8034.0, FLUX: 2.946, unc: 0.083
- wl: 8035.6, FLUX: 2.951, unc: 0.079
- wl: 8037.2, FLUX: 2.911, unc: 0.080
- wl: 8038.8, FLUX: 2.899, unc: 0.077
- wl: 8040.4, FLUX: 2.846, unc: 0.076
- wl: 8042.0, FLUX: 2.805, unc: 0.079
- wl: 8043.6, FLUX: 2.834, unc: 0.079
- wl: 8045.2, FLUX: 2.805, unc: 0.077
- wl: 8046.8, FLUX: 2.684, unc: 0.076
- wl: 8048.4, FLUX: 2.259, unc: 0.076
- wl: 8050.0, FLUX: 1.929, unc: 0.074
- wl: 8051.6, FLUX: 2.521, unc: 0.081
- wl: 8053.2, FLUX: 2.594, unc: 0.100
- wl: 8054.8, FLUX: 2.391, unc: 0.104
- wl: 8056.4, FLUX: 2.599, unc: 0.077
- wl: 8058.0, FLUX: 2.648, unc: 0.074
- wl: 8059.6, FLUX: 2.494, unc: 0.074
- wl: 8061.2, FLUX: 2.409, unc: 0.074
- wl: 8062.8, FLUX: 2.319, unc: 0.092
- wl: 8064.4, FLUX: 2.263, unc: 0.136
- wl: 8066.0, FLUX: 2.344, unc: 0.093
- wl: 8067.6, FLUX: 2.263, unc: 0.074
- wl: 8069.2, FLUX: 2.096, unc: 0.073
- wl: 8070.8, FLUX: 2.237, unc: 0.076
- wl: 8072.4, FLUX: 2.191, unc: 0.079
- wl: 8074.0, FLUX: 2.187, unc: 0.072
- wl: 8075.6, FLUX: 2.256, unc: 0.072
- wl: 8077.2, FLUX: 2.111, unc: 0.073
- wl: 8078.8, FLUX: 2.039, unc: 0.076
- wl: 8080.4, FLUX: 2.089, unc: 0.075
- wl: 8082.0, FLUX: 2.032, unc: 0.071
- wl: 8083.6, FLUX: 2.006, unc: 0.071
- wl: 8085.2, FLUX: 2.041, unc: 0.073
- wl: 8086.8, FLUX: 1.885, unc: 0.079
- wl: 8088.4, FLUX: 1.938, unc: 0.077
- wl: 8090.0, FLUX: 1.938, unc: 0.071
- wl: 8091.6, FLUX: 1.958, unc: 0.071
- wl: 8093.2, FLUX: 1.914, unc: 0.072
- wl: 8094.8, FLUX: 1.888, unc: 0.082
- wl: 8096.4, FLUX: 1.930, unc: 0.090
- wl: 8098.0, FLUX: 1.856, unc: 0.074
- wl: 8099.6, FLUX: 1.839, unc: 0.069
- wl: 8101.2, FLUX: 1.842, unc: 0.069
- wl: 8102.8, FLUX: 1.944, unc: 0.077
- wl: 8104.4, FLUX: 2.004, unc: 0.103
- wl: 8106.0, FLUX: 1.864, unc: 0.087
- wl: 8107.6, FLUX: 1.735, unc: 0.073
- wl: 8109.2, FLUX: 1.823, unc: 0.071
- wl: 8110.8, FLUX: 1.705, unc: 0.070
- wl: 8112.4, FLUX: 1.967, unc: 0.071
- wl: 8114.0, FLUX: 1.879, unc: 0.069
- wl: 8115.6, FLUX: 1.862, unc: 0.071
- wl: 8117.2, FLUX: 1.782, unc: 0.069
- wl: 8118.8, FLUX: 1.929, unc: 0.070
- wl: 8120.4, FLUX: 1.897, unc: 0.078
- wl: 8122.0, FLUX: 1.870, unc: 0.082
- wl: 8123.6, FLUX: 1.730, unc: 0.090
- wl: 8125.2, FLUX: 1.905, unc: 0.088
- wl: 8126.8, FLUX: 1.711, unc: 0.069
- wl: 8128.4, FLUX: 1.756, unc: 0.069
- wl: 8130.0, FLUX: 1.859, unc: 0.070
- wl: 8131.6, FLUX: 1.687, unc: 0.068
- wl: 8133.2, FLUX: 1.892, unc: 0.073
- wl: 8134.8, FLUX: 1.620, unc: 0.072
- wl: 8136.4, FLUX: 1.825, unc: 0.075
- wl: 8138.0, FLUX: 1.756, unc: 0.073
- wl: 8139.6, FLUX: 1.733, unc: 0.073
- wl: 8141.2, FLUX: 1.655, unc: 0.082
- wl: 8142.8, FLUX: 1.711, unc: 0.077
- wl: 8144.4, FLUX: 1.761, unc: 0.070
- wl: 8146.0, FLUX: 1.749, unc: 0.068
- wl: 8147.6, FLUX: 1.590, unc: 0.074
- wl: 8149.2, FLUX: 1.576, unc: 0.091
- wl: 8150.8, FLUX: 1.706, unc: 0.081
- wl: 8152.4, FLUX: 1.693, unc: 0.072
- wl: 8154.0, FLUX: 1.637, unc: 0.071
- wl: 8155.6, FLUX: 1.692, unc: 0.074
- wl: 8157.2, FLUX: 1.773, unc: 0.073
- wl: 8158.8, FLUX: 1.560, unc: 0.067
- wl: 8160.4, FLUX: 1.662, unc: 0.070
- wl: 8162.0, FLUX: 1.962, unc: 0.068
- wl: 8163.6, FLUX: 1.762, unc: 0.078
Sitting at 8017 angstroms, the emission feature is Mg II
